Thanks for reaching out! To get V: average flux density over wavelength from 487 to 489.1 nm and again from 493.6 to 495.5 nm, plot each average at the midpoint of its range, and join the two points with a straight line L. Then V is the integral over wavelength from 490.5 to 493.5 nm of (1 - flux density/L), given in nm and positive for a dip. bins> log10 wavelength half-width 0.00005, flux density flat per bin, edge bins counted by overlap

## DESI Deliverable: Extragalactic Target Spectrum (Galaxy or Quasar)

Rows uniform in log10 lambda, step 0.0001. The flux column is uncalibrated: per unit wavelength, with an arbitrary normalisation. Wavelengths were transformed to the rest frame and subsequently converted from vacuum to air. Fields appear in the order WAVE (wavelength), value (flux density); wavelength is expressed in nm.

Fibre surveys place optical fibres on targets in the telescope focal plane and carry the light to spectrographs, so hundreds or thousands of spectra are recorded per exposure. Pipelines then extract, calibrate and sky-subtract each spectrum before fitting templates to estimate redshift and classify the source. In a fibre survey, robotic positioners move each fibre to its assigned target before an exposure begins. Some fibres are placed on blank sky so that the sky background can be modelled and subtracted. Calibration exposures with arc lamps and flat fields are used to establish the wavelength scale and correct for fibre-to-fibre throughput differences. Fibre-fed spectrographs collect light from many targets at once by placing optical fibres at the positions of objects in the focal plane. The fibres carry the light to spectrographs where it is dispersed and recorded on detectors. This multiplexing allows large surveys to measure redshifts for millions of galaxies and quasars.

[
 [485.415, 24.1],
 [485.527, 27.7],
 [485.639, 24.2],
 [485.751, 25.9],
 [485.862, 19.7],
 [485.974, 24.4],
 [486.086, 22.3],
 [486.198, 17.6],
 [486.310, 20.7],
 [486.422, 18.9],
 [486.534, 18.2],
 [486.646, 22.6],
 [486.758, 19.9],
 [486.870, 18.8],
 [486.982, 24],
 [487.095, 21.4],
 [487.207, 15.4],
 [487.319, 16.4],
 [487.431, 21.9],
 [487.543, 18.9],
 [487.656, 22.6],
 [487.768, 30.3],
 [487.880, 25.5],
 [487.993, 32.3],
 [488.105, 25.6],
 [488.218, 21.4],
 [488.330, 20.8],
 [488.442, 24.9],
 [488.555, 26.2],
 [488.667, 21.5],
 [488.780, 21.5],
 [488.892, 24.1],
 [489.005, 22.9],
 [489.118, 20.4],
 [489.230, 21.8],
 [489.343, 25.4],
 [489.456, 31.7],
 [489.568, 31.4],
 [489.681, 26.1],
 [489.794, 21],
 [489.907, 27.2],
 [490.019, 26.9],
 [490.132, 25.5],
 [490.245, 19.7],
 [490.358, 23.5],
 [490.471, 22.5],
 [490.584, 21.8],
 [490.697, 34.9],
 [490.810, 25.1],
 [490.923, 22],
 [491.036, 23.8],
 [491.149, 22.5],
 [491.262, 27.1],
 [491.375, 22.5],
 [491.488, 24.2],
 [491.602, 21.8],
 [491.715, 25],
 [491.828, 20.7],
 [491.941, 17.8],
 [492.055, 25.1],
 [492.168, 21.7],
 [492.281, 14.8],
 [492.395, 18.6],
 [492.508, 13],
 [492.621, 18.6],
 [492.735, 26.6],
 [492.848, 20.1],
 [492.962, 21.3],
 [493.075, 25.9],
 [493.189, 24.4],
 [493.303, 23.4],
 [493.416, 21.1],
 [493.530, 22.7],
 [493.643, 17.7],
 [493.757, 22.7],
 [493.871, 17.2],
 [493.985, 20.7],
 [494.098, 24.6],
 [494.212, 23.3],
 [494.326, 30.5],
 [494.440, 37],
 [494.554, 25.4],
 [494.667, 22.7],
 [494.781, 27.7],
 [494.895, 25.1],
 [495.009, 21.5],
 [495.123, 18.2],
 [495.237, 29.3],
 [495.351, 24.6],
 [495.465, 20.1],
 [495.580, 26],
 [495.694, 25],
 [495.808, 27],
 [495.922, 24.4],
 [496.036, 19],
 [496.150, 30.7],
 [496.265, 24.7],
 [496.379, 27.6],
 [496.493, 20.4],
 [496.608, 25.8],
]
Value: 0.15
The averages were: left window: 22.9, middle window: 22.5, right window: 24.1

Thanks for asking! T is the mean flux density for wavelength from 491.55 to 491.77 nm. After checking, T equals 23.4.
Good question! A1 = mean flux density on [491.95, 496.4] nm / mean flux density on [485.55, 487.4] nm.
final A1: 1.12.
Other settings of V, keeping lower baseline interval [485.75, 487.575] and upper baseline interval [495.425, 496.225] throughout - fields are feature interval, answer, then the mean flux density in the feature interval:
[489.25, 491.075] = -0.29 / 25.5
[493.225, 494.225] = 0.09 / 21.5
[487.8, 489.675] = -0.32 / 24.9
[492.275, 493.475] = 0.12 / 21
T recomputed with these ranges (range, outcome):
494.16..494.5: 30.3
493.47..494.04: 20.2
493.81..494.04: 19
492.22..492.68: 16.3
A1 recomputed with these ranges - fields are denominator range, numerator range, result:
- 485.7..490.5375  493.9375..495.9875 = 1.09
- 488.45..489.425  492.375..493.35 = 0.92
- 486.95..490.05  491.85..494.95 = 0.94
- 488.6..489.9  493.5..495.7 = 0.98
